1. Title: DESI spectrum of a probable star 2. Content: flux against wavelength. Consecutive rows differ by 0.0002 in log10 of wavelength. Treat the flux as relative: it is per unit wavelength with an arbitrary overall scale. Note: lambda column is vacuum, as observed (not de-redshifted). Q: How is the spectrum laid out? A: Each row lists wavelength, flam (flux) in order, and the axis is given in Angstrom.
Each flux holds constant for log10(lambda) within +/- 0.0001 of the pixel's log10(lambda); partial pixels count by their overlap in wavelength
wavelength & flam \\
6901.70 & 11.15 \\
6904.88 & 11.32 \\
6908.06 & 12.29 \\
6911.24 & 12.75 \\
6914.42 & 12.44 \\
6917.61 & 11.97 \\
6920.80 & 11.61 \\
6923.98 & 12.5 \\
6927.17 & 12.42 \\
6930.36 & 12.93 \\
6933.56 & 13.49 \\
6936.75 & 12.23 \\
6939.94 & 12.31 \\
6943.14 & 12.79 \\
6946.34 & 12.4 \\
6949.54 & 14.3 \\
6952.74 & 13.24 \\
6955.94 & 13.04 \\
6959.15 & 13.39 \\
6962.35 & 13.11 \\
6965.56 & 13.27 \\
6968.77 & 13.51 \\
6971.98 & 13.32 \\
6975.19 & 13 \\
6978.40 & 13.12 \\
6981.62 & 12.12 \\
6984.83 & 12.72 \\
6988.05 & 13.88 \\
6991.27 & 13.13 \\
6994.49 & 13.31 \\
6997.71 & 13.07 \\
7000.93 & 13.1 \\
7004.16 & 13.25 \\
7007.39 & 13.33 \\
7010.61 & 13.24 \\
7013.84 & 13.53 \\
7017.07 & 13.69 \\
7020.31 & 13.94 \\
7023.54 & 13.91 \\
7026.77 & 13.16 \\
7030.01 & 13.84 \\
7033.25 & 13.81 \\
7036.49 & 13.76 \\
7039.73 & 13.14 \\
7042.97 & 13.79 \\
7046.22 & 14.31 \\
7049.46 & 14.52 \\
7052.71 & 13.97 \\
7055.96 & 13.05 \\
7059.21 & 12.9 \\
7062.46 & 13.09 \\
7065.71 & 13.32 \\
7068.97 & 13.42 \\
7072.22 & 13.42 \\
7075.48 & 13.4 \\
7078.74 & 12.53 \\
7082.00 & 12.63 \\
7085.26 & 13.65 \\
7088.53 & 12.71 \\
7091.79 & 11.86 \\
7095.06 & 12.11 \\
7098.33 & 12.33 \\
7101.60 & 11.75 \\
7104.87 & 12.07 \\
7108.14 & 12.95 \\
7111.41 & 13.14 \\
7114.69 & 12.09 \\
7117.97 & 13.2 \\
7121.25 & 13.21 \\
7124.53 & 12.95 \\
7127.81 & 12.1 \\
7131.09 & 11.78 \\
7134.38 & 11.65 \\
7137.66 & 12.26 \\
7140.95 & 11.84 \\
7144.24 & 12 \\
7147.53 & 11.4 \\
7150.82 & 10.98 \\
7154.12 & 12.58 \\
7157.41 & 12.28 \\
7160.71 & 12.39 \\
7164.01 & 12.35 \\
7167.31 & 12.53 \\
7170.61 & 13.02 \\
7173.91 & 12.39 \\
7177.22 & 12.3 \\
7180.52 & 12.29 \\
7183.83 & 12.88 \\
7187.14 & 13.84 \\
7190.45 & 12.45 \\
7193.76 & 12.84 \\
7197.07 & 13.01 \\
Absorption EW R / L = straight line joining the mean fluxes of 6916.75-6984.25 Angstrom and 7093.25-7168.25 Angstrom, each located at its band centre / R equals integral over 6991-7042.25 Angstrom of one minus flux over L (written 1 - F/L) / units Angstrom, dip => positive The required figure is -3.3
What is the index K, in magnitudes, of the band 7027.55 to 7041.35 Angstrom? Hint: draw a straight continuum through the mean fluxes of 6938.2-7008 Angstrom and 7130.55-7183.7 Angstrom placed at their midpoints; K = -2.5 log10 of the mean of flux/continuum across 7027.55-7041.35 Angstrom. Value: -0.066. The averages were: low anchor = 13.1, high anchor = 12.2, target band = 13.6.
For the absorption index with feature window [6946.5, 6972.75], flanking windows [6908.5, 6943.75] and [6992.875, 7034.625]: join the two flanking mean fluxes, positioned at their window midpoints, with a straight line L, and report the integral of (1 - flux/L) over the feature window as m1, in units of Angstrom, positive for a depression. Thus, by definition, -0.99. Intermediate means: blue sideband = 12.5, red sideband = 13.5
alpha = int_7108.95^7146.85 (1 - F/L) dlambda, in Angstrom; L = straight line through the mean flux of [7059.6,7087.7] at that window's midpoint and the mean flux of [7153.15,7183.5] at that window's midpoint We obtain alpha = 1.2 Angstrom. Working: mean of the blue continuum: 13.2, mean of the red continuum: 12.5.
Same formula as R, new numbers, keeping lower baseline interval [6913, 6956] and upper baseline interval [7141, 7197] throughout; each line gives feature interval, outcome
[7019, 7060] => -3.8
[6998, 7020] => -1.4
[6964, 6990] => -1.0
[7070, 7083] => -0.5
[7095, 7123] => -0.2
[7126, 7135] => 0.4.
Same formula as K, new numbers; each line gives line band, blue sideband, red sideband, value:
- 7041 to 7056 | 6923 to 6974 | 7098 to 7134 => -0.106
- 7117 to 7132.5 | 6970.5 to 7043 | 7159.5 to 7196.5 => 0.021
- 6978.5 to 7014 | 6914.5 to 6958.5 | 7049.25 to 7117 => -0.030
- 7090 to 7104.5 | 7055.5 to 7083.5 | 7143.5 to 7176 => 0.069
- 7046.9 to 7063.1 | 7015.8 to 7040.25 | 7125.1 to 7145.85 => -0.026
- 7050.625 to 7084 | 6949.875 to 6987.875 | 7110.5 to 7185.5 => -0.042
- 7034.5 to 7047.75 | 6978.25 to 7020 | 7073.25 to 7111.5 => -0.066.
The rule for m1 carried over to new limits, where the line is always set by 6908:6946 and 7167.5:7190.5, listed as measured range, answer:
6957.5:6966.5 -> -0.5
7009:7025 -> -1.4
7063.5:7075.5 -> -0.7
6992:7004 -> -0.6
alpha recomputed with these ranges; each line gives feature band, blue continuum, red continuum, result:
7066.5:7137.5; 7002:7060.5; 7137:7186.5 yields 1.48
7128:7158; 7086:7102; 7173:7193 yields 1.55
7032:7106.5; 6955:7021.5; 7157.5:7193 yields -0.73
